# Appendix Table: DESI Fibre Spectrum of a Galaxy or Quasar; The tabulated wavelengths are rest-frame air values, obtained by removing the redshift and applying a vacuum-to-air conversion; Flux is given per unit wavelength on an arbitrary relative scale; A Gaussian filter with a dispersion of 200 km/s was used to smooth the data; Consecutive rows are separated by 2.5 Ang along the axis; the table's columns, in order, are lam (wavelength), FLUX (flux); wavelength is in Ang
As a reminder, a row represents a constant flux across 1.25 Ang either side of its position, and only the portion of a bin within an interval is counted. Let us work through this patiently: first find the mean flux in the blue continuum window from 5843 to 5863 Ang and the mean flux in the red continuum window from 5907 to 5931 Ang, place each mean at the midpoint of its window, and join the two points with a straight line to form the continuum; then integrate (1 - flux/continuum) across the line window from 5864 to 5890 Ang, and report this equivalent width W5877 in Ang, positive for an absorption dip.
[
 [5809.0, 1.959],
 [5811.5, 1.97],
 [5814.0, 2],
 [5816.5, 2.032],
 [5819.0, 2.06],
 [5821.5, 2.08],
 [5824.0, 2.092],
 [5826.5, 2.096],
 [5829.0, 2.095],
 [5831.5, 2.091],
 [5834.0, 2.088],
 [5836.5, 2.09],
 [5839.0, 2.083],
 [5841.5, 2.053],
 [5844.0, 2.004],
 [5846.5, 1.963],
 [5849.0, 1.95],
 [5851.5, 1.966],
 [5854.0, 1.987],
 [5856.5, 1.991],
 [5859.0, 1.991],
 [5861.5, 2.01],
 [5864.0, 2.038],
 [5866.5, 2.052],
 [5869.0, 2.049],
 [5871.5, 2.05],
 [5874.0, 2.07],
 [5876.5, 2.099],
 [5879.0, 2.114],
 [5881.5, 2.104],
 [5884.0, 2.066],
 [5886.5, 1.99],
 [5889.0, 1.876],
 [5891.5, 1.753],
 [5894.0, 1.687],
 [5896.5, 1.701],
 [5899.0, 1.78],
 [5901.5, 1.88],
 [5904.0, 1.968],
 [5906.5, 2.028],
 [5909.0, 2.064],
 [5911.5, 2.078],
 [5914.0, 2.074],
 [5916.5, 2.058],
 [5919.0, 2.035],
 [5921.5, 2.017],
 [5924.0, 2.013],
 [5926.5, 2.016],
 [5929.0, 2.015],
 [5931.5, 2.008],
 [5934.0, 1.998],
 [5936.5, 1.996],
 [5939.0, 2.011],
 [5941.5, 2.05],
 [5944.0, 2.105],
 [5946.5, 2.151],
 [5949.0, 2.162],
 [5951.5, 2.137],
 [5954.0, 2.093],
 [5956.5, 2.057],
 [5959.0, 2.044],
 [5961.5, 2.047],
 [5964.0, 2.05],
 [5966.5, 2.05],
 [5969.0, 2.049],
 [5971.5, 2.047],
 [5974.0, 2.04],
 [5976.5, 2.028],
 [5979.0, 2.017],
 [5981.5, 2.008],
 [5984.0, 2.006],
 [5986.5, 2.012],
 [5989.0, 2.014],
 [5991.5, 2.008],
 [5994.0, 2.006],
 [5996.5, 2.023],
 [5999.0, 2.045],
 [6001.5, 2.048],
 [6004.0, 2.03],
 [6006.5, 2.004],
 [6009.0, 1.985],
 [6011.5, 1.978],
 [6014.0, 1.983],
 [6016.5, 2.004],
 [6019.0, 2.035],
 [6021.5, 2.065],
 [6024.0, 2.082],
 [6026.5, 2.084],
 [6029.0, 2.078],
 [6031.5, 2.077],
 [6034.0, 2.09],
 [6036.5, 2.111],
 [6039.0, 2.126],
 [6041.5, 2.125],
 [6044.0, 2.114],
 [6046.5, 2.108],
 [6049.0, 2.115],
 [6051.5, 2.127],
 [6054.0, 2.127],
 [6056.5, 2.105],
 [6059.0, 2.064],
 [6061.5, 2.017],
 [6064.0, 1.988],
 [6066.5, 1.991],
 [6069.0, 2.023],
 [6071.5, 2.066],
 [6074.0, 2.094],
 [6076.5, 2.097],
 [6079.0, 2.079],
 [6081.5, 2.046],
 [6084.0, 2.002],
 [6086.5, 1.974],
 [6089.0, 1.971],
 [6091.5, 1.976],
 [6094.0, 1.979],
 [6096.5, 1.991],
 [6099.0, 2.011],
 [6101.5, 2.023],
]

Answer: -0.6 Ang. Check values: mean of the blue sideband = 1.98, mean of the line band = 2.05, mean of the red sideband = 2.04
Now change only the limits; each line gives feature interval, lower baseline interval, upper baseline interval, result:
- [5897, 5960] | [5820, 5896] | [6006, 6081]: 0.2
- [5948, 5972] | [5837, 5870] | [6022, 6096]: -0.4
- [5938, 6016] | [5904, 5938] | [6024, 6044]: 0.8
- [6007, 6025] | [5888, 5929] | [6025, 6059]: 0.5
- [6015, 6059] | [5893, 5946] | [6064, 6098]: -1.8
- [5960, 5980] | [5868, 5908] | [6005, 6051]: -0.2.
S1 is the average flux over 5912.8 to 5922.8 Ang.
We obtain 2.05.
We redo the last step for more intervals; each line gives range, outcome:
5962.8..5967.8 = 2.05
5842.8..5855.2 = 1.97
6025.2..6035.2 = 2.08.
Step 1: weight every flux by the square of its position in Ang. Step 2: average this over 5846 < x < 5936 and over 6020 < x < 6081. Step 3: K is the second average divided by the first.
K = 1.1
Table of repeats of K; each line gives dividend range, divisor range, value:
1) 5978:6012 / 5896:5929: 1.04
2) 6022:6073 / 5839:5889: 1.09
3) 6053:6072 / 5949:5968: 1.02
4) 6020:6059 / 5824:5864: 1.10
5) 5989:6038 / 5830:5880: 1.06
